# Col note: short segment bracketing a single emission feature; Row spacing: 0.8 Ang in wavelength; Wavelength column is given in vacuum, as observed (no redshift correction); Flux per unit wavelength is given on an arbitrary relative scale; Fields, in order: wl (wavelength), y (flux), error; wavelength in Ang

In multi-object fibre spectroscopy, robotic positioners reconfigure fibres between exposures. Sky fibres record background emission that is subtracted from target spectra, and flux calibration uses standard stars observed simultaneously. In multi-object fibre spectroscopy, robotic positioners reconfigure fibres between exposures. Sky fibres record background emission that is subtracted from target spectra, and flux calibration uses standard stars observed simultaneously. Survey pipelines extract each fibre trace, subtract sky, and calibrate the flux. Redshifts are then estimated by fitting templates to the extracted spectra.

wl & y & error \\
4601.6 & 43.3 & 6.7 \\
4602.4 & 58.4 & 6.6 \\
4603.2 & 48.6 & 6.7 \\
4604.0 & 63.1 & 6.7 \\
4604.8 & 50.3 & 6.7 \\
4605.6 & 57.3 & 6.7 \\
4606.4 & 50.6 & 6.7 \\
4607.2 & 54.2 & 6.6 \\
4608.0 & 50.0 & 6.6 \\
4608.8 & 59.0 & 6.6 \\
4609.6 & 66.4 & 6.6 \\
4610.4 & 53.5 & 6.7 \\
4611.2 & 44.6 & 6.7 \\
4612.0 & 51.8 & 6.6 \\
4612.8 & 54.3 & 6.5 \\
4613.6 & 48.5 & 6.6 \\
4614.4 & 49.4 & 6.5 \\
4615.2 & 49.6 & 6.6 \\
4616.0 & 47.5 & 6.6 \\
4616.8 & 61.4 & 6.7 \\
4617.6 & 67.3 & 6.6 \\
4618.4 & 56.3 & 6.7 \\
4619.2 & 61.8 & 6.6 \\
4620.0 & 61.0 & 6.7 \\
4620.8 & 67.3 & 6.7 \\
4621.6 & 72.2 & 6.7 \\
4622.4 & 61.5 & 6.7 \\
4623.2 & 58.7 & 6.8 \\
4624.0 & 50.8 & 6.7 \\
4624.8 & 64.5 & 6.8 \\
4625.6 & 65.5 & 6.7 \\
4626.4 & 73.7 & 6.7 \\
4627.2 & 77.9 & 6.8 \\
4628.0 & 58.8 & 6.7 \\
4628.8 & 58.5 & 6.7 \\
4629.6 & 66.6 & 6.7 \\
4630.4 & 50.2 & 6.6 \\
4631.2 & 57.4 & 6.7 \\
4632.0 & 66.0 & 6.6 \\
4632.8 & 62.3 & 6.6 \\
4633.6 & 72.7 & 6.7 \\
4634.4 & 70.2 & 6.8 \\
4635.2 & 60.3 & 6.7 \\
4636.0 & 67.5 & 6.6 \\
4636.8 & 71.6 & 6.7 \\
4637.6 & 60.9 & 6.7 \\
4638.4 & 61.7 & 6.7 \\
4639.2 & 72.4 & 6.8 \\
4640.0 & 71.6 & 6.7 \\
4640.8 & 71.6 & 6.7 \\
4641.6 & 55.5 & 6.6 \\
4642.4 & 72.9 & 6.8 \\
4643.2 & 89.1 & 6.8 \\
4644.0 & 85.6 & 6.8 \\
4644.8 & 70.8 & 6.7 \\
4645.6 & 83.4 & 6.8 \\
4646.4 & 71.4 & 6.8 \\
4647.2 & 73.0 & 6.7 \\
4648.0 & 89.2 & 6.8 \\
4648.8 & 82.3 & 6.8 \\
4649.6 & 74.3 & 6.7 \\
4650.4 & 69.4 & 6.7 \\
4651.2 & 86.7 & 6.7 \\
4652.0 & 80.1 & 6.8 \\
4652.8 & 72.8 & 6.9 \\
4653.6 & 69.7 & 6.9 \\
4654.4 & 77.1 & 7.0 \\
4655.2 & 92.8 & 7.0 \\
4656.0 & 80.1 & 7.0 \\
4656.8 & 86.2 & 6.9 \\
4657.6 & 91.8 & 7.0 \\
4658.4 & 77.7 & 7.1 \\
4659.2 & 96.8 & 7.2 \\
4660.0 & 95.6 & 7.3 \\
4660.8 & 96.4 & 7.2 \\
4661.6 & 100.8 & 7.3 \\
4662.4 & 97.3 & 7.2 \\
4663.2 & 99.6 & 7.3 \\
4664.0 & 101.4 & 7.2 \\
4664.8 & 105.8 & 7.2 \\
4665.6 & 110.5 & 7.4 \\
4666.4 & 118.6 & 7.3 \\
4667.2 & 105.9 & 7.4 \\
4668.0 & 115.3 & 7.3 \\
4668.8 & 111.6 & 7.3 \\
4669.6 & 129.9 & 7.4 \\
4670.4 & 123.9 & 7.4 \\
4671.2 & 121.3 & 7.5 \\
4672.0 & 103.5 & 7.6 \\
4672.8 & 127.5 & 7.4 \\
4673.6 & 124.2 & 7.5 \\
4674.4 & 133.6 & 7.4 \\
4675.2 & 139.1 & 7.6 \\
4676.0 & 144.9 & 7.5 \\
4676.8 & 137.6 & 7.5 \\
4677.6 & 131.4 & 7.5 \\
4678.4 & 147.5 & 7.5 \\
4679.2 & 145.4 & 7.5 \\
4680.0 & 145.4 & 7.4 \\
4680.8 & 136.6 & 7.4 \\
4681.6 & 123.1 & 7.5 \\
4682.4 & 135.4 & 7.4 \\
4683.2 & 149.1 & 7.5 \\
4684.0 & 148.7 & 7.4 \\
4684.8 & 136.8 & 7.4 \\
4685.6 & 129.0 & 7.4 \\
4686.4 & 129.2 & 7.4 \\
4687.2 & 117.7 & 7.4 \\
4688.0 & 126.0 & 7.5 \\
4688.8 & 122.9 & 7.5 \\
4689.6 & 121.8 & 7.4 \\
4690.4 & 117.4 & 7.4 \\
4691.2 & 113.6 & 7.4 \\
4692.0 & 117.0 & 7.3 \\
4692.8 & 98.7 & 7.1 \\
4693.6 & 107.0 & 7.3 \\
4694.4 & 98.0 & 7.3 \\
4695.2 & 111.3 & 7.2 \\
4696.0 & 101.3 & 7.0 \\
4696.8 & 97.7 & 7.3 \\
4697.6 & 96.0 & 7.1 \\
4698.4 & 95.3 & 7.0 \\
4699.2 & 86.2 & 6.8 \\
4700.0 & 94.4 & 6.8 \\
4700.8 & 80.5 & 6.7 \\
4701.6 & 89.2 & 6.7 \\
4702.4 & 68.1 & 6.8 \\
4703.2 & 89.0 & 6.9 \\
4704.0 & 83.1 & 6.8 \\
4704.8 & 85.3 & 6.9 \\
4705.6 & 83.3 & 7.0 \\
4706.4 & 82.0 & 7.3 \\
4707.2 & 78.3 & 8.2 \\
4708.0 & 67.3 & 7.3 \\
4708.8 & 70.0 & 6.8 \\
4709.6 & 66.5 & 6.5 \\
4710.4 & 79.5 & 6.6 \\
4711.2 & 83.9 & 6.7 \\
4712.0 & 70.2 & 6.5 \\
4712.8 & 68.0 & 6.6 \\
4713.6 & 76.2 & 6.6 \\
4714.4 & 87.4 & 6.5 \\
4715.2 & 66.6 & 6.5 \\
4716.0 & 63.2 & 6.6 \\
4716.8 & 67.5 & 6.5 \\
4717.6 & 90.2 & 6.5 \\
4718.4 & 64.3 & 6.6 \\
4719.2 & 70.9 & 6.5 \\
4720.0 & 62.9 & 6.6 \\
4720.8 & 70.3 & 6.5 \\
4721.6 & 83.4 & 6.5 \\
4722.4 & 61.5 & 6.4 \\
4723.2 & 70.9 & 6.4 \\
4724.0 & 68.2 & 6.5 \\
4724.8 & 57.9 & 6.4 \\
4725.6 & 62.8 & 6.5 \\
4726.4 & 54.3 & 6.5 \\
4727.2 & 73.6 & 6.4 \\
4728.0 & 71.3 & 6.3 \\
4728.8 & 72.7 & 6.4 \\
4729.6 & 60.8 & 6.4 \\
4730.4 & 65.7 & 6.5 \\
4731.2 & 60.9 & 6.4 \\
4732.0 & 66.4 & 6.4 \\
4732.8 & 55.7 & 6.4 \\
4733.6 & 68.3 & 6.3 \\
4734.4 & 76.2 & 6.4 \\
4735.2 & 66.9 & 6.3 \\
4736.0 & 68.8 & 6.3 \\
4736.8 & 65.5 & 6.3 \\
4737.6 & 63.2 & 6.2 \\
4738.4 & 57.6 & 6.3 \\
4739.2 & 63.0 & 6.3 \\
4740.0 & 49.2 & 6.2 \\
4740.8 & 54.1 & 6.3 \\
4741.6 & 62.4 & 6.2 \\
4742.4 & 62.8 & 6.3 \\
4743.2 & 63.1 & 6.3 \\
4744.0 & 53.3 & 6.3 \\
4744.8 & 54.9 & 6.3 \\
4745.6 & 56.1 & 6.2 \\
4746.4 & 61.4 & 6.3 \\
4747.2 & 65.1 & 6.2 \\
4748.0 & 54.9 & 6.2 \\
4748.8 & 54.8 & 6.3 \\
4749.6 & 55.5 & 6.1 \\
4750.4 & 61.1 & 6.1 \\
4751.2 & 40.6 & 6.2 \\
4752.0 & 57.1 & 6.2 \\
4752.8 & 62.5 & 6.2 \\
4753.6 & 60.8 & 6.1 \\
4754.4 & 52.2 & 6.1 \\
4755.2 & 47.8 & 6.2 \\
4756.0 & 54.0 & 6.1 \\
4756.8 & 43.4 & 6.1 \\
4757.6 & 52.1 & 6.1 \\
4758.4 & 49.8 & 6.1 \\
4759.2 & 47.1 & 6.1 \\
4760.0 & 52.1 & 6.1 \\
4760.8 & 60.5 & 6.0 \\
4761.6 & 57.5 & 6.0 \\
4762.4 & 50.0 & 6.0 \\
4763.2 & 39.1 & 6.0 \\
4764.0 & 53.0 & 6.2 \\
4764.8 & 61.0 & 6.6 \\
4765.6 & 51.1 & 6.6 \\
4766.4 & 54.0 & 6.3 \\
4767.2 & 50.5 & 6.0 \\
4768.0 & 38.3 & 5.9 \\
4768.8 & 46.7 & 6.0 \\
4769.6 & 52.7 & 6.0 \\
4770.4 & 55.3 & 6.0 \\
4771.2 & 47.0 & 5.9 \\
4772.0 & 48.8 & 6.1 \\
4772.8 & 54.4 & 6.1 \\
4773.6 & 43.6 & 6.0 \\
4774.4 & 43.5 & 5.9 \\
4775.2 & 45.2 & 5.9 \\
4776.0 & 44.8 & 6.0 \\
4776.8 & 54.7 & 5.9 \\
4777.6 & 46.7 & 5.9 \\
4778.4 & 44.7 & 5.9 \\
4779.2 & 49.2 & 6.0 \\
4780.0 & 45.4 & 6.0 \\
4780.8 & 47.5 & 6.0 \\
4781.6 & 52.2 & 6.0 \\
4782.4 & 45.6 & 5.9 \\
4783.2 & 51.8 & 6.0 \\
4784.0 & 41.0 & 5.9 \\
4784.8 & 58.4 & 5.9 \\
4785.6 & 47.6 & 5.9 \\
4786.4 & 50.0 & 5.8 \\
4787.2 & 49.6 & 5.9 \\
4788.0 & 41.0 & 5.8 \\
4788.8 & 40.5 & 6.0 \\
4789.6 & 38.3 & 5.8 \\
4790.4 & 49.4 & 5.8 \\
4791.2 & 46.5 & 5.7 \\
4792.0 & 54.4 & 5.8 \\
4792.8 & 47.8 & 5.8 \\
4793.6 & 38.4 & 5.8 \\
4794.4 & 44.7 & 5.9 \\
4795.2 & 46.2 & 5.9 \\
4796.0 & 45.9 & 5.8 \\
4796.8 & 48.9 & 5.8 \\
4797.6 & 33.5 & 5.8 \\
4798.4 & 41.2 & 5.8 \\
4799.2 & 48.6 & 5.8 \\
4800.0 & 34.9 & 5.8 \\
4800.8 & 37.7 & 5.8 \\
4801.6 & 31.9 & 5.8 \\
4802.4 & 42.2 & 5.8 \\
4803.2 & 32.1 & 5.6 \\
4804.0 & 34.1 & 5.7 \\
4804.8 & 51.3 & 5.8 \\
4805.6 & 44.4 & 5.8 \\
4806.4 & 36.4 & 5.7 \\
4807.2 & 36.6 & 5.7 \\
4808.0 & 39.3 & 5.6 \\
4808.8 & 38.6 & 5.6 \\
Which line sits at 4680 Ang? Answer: C IV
